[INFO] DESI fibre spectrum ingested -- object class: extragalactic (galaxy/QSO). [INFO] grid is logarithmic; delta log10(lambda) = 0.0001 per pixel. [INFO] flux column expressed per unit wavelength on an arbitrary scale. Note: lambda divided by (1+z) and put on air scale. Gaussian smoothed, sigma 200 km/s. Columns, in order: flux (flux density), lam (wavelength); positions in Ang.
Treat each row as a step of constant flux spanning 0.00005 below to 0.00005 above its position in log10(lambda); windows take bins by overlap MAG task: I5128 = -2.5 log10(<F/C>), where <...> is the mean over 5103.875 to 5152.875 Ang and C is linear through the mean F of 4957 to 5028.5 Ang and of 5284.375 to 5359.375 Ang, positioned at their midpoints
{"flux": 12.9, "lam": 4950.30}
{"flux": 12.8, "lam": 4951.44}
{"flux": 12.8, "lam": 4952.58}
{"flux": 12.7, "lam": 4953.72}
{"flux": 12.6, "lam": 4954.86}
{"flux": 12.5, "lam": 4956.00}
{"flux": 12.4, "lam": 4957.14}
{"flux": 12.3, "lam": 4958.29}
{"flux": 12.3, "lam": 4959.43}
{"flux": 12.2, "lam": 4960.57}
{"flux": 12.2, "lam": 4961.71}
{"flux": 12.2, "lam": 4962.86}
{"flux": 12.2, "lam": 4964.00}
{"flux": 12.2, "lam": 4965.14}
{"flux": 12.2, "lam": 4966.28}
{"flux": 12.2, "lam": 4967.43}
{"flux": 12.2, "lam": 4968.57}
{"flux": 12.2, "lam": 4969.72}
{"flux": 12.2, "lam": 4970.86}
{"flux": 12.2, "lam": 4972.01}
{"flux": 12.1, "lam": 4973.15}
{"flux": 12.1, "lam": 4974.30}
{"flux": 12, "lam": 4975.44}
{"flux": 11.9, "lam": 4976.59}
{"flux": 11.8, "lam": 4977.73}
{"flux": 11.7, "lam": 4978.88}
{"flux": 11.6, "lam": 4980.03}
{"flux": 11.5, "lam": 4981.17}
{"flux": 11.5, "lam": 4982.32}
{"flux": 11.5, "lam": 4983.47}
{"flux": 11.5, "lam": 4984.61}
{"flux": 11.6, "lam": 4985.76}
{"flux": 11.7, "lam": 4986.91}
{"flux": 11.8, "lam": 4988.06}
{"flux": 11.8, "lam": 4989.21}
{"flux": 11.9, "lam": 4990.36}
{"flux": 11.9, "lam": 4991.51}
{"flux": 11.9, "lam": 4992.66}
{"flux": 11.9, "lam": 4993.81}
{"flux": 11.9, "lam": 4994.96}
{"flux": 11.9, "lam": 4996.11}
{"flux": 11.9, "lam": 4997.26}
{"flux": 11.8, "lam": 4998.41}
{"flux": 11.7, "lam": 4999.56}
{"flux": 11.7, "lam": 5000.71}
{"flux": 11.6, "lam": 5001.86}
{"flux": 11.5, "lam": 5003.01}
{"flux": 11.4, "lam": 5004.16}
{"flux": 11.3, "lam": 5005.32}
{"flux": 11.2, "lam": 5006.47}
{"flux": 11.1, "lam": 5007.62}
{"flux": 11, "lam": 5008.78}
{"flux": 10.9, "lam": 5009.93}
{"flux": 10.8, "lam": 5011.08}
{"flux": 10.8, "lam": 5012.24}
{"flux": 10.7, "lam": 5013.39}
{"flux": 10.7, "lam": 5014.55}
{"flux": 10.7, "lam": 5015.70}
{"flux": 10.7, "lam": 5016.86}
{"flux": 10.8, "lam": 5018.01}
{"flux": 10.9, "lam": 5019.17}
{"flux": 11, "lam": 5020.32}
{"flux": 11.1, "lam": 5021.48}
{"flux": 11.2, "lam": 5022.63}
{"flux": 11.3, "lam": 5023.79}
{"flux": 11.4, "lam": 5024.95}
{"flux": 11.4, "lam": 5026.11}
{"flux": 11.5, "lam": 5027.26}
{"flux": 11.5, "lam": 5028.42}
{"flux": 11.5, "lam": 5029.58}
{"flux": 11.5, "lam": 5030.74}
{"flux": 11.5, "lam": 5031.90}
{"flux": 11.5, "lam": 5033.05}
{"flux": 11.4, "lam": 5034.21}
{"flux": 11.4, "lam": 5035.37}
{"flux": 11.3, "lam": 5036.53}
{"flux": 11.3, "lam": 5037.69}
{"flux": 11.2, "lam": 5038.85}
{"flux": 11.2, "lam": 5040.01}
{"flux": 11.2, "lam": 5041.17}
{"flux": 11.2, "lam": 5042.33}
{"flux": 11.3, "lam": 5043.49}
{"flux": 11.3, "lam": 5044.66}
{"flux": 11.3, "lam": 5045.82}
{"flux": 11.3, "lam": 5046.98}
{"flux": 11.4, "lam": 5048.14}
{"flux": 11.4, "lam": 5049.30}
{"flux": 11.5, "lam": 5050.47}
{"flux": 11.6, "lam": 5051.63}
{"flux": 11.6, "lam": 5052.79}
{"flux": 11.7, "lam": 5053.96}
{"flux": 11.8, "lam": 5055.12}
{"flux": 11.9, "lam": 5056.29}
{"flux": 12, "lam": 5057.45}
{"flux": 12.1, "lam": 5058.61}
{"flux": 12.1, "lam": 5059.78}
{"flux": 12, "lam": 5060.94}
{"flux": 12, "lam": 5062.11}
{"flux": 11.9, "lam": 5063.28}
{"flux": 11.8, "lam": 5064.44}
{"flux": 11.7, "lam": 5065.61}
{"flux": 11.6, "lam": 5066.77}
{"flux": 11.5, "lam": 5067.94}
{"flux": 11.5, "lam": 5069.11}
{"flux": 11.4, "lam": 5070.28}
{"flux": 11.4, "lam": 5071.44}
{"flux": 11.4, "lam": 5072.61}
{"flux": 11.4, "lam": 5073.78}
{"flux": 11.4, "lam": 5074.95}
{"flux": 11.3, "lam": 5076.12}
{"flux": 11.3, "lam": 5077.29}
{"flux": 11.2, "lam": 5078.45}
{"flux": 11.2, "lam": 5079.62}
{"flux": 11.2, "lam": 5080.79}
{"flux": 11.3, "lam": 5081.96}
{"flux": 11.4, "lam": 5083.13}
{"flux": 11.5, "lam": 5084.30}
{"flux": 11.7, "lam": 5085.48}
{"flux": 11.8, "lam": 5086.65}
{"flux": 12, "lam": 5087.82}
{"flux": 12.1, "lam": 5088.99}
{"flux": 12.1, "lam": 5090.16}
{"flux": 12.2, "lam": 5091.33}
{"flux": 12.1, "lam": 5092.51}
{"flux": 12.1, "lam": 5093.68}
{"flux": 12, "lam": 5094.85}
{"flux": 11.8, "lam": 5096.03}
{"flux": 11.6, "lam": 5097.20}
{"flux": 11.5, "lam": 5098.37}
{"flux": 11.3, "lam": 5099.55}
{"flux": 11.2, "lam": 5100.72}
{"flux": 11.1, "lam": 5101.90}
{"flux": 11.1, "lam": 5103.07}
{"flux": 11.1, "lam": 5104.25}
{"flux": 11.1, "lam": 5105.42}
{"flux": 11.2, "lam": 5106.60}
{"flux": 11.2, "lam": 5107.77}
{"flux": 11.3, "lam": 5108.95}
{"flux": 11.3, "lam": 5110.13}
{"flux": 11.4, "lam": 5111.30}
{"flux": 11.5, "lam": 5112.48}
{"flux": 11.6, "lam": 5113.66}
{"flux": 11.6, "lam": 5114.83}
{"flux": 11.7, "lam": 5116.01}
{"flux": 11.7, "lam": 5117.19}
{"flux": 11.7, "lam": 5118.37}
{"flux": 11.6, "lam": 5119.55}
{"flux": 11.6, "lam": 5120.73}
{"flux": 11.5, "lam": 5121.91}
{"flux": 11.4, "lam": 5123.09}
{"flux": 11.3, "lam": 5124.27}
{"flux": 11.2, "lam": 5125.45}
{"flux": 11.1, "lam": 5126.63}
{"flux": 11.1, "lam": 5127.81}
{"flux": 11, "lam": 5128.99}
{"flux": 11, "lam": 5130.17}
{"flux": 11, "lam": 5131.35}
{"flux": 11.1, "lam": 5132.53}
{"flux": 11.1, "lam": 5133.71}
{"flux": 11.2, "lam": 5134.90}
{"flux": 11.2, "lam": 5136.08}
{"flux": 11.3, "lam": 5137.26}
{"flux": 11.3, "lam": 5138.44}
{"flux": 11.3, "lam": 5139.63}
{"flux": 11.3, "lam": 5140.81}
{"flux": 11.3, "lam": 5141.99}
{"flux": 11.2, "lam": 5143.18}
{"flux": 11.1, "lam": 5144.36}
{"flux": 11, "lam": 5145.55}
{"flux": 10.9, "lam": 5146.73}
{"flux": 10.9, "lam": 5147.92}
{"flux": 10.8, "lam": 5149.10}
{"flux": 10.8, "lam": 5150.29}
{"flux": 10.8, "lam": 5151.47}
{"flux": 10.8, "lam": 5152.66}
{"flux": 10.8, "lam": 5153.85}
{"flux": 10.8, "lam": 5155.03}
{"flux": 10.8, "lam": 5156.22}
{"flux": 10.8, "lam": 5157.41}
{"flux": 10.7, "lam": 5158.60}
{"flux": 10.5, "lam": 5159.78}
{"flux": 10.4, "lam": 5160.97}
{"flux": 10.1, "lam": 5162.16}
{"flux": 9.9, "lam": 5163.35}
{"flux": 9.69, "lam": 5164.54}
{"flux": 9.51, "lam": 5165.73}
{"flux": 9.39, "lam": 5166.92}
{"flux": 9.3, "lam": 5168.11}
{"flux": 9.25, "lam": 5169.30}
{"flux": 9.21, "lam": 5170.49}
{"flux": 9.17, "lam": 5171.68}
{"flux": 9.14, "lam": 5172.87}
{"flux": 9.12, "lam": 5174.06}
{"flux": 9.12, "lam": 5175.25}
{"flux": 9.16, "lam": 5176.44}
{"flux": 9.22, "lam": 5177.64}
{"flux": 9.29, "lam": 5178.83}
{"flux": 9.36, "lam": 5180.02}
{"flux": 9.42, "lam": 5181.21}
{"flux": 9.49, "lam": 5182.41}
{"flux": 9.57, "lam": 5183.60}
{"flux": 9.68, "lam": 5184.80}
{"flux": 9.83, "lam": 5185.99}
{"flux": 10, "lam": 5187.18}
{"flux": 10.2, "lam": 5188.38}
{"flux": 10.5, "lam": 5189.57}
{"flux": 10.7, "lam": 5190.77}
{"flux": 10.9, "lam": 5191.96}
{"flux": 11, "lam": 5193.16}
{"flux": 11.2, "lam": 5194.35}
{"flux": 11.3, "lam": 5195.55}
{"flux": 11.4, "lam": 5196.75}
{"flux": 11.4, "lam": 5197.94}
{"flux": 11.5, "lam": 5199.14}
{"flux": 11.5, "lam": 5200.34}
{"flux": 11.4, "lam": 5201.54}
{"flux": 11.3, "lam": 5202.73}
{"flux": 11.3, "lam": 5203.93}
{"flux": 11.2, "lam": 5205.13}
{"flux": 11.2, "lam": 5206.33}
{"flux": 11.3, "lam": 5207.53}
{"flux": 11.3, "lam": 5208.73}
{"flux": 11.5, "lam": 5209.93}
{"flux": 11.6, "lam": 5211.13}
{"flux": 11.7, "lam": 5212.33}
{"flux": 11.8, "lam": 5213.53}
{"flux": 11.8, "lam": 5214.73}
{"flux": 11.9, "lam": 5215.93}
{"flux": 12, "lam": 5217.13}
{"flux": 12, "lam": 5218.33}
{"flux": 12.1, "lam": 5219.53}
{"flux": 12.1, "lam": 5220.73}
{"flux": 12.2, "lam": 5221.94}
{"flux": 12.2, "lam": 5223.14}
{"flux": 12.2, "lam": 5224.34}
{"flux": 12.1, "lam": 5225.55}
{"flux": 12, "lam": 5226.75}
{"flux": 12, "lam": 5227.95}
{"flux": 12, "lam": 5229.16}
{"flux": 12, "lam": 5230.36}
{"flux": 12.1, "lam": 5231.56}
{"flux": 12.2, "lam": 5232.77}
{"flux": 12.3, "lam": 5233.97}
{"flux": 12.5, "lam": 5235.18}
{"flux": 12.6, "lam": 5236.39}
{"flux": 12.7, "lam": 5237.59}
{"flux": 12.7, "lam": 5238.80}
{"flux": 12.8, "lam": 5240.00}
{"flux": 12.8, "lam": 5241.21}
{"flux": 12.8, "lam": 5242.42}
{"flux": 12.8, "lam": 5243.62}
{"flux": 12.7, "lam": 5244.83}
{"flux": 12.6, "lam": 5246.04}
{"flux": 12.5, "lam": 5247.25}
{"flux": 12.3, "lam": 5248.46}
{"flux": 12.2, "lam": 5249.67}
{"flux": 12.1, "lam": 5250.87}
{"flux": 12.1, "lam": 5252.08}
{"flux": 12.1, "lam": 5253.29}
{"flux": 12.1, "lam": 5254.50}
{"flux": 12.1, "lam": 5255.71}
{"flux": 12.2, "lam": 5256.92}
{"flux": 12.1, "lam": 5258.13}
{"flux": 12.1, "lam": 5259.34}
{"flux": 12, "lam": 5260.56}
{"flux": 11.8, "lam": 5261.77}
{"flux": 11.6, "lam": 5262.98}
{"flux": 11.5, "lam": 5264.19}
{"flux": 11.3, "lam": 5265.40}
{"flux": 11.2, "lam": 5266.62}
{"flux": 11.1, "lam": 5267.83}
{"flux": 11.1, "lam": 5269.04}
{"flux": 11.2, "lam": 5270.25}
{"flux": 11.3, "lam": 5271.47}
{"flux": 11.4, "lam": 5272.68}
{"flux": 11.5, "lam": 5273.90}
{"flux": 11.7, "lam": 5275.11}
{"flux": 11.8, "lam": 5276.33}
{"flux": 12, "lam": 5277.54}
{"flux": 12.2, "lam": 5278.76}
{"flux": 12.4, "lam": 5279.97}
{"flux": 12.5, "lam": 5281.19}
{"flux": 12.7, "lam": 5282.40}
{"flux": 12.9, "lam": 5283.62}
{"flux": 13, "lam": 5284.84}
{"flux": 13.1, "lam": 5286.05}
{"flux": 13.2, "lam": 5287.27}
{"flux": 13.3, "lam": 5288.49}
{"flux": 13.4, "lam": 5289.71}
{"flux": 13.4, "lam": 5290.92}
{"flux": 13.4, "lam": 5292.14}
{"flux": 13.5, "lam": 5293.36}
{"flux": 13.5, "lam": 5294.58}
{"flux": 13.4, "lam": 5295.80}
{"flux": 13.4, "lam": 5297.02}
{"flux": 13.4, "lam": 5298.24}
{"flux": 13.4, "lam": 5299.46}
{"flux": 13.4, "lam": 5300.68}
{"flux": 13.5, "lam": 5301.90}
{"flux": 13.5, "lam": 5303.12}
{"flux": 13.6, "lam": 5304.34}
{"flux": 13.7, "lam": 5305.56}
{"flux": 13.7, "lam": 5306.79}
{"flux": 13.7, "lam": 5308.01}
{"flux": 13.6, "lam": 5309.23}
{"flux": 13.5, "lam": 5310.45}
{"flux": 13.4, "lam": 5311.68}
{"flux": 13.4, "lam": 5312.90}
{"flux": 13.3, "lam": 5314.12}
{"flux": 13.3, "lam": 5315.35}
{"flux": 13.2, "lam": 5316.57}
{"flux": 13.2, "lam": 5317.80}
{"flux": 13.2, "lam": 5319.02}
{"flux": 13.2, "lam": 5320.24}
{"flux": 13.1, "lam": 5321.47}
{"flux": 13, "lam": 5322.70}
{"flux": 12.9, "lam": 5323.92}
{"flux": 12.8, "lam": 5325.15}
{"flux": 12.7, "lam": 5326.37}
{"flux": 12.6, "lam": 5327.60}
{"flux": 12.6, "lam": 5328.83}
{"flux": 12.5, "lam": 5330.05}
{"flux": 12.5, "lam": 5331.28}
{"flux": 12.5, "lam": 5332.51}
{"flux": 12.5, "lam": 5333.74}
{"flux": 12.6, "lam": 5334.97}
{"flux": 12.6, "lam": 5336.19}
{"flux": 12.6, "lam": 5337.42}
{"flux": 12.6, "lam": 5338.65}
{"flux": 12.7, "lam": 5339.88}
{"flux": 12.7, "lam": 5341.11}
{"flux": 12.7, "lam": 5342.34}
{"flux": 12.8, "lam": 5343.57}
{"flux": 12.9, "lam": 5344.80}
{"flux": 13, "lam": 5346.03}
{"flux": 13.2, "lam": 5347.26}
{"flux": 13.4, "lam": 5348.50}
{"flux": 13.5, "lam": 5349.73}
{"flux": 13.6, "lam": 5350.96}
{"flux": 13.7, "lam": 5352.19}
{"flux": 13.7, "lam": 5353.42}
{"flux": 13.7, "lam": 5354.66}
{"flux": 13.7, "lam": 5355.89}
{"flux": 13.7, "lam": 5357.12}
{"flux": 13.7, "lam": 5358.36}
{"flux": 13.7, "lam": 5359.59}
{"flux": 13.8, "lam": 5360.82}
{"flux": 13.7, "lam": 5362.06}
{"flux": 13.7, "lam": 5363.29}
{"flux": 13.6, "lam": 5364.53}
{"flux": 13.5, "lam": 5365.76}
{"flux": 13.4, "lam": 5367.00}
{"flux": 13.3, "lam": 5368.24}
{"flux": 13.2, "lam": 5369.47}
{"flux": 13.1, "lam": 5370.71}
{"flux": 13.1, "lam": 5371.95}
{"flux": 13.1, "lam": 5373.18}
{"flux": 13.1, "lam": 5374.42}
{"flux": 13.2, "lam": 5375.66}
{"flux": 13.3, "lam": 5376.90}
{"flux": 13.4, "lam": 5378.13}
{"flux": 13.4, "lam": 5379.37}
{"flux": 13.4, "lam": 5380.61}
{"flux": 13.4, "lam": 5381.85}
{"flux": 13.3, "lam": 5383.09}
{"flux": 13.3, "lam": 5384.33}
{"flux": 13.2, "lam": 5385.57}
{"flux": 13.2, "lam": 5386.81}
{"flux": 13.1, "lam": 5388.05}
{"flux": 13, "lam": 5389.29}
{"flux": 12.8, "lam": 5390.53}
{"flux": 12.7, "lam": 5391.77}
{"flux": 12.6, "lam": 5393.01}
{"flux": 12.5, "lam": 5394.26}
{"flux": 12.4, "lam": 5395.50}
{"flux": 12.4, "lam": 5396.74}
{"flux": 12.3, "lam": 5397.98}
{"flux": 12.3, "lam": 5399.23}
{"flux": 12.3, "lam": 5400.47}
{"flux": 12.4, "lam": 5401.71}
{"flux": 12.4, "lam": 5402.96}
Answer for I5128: 0.095 mag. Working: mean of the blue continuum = 11.6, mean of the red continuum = 13.2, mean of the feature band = 11.2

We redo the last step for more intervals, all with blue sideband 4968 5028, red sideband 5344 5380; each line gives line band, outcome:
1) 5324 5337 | 0.05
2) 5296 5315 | -0.03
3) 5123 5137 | 0.10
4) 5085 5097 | 0.00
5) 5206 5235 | 0.07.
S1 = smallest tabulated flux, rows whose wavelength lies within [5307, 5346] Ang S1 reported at 12.5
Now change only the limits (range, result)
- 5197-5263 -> 11.2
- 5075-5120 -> 11.1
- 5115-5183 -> 9.12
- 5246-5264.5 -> 11.5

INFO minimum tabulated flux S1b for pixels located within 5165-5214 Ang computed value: 9.12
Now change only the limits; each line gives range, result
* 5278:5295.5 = 12.2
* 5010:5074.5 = 10.7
